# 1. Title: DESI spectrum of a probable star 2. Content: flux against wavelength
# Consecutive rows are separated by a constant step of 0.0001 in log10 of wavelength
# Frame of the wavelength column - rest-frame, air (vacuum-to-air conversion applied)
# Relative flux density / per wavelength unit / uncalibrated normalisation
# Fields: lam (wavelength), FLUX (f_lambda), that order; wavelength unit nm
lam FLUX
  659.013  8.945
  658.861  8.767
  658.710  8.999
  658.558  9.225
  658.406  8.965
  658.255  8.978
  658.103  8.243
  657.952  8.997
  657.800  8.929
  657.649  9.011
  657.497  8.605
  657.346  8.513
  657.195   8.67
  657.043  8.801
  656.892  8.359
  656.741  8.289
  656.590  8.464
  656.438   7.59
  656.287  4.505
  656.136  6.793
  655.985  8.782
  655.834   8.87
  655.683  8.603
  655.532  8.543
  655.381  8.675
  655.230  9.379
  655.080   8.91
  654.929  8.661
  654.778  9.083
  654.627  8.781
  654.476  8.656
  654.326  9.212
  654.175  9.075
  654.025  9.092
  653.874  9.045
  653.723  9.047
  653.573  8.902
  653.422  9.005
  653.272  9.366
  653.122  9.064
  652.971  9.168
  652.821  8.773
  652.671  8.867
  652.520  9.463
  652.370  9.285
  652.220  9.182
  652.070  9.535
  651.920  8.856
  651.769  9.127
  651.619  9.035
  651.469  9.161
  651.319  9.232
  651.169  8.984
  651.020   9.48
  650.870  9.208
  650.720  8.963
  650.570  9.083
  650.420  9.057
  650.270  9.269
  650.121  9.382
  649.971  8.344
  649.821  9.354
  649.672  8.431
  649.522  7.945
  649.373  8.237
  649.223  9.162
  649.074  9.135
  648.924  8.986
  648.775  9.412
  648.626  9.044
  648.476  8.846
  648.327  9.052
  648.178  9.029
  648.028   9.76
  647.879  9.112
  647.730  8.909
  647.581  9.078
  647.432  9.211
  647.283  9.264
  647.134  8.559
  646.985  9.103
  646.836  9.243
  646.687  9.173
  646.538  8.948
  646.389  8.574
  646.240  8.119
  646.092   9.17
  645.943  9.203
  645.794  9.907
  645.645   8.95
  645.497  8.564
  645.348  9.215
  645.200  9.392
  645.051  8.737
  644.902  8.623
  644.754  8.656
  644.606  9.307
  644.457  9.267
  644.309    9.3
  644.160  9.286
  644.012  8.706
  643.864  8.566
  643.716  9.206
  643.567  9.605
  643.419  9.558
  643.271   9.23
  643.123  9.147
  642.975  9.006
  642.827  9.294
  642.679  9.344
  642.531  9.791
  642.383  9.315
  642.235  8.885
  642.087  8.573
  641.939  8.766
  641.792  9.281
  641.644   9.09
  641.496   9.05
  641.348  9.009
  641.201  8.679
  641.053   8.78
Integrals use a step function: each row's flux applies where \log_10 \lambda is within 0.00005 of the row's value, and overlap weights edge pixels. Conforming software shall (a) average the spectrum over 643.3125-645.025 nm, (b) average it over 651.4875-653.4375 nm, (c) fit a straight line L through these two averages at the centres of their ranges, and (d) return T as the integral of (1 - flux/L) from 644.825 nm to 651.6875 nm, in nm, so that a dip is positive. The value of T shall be 0.07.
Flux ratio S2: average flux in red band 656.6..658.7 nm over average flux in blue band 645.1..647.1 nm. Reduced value 0.97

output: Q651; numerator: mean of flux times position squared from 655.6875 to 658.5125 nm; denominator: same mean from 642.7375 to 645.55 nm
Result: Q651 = 0.95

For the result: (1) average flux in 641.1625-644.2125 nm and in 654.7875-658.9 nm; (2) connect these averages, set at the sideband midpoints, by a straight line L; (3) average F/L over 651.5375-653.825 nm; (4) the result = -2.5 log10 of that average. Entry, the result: -0.053 mag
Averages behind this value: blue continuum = 9.12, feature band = 9.11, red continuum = 8.49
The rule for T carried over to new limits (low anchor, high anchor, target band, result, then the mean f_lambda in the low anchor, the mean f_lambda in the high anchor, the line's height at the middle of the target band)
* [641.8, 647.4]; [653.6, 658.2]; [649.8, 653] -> -0.135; 9.07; 8.54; 8.75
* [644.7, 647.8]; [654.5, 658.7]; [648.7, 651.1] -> -0.042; 8.98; 8.5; 8.81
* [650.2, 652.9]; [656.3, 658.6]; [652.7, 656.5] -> 0.085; 9.14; 8.52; 8.82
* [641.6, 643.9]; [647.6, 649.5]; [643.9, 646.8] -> 0.034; 9.18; 9.03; 9.11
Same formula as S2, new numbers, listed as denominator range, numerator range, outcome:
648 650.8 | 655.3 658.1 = 0.92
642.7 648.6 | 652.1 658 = 0.96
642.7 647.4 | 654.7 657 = 0.91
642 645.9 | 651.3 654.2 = 1.00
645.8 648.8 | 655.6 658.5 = 0.92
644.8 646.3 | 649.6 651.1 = 1.01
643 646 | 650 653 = 1.00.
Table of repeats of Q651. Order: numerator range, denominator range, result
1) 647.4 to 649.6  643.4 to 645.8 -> 1.00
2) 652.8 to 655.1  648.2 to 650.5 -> 1.02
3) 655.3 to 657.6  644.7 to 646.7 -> 0.94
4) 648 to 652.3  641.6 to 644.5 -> 1.01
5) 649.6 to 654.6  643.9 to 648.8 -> 1.02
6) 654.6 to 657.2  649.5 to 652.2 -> 0.93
